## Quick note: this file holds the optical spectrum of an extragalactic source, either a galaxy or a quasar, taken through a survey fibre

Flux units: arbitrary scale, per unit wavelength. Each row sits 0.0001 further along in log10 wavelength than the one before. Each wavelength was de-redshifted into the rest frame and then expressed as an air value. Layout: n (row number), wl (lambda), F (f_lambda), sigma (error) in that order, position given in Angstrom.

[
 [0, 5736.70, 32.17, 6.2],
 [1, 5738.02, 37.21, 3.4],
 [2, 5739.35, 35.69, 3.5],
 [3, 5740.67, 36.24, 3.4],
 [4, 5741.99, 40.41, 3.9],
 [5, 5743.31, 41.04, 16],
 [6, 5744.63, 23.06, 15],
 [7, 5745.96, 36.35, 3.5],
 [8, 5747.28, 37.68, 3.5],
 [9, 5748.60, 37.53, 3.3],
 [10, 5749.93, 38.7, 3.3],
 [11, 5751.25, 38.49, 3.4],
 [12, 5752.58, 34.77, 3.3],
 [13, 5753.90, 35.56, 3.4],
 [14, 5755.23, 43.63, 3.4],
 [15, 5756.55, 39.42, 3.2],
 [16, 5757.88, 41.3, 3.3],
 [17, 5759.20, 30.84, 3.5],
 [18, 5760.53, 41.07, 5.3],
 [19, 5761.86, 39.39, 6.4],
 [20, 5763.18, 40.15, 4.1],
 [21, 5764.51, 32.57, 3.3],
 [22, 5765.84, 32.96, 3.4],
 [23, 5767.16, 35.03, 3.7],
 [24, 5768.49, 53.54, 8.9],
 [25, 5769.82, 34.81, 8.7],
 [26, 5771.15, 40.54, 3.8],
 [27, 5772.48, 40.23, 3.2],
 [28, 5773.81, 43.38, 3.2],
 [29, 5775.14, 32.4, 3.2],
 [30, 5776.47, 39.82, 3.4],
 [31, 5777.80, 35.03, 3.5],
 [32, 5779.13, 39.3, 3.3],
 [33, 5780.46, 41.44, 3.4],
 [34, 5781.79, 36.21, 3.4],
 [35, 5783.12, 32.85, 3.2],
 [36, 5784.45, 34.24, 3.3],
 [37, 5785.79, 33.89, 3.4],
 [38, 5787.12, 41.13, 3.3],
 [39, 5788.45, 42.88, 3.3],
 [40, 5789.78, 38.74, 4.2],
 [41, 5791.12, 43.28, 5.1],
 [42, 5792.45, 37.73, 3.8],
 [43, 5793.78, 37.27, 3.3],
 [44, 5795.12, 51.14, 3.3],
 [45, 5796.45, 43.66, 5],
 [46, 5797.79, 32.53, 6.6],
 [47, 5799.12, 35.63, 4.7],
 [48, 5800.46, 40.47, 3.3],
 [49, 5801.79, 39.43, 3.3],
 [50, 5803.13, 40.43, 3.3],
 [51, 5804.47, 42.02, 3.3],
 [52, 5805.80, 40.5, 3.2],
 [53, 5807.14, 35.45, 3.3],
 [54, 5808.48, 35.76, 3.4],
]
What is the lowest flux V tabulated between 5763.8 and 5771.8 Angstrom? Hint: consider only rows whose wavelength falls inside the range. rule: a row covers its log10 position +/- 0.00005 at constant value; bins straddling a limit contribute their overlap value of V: 32.57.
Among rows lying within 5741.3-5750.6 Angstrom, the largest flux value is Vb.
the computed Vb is 41.04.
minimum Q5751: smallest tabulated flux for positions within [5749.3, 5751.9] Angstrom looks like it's 38.49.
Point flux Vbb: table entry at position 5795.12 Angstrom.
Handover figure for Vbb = 51.14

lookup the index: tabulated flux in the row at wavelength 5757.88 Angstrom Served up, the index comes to 41.3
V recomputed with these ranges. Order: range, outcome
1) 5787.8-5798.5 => 32.53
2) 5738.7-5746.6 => 23.06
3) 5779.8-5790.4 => 32.85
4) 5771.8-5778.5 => 32.4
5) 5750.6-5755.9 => 34.77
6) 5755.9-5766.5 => 30.84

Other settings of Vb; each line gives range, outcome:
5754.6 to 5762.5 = 43.63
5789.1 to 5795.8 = 51.14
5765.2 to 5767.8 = 35.03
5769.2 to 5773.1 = 40.54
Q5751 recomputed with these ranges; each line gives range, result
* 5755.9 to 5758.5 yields 39.42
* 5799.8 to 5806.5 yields 39.43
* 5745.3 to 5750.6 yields 36.35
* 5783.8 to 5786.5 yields 33.89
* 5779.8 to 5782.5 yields 36.21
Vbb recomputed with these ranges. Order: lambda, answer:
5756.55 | 39.42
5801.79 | 39.43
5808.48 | 35.76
